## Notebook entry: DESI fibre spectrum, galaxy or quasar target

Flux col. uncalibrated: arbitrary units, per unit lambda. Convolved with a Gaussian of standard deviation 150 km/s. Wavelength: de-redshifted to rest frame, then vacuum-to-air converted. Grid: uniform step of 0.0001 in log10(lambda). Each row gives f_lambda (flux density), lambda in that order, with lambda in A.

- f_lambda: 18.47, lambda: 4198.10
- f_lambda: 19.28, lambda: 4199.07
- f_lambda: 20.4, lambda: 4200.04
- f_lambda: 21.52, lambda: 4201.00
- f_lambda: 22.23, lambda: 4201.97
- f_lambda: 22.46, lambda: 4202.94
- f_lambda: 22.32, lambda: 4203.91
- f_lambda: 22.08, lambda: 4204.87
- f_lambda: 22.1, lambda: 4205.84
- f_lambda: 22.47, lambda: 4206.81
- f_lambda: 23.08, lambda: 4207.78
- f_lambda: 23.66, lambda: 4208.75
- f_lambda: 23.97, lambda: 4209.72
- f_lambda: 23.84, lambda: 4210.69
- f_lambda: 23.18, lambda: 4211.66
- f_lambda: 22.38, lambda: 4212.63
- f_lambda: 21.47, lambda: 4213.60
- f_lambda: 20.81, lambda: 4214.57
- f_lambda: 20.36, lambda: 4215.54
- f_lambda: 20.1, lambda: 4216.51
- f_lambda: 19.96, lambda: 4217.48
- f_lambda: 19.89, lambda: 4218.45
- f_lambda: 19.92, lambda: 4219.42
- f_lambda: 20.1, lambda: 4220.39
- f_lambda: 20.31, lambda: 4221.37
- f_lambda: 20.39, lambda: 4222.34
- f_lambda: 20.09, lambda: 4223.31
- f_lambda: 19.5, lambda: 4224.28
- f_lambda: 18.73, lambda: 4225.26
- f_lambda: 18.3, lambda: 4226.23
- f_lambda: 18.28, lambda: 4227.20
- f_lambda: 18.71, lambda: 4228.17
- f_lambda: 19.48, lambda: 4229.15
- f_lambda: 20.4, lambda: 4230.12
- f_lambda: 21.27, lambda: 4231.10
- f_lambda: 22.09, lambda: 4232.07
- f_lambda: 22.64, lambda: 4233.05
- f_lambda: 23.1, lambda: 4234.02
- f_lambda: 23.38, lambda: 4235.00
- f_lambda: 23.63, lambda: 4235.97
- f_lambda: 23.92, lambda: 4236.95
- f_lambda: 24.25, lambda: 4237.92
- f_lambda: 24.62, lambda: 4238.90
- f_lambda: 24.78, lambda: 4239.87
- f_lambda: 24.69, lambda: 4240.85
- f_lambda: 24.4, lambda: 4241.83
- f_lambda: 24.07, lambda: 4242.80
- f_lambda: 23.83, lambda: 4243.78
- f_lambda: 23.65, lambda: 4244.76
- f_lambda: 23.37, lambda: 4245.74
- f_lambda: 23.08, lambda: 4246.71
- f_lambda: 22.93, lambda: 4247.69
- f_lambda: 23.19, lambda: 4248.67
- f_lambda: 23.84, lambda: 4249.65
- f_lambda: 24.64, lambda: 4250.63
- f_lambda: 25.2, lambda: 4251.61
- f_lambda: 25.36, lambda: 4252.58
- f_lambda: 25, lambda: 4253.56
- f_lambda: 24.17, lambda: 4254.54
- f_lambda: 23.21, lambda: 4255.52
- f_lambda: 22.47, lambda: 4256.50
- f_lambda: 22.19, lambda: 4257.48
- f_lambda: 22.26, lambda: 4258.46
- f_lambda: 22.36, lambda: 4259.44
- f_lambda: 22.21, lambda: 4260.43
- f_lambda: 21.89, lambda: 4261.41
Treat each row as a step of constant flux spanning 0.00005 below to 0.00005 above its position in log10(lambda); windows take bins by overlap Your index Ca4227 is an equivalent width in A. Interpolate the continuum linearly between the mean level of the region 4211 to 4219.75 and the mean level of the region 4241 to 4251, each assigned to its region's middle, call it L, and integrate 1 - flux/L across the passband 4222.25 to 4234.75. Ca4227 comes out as 1.06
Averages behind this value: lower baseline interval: 21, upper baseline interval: 23.7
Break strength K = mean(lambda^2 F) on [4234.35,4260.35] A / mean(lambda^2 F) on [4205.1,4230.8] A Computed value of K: 1.2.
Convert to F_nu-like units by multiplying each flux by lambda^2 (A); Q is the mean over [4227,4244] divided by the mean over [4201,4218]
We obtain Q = 1.04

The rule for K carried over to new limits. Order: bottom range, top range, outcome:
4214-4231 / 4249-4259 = 1.22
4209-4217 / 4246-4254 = 1.11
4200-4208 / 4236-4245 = 1.11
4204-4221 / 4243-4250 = 1.09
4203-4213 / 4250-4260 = 1.06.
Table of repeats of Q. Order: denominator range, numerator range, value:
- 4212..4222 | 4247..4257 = 1.19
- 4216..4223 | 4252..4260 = 1.18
